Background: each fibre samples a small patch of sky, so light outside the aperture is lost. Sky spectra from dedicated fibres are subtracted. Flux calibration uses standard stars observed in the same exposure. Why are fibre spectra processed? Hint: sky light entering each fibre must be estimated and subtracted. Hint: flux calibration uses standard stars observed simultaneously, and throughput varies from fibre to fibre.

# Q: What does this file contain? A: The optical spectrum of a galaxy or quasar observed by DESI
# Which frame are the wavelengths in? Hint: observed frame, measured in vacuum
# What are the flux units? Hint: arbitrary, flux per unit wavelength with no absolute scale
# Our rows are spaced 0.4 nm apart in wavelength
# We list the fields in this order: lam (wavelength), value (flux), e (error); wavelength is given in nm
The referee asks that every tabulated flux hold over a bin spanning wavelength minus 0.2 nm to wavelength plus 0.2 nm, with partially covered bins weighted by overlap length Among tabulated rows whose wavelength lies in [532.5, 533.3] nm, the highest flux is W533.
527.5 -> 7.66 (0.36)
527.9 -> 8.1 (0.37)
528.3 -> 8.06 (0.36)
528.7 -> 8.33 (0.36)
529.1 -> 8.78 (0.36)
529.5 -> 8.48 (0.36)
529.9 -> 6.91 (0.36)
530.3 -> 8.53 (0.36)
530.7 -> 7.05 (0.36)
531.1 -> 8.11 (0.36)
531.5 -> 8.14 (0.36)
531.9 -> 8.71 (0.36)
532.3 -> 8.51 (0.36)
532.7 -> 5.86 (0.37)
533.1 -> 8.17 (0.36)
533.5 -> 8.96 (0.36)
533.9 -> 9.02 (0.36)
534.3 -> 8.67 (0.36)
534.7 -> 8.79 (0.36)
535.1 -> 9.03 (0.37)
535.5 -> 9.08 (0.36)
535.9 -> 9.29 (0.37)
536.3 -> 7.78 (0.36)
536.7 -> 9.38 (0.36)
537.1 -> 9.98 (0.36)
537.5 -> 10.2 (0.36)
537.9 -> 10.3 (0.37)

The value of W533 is 8.17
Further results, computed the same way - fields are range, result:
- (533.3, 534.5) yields 9.02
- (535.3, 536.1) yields 9.29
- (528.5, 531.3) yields 8.78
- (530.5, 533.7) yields 8.96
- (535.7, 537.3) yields 9.98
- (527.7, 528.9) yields 8.33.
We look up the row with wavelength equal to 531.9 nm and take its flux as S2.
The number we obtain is 8.71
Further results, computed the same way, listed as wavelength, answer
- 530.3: 8.53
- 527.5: 7.66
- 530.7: 7.05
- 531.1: 8.11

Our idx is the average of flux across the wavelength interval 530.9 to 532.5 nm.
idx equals 8.37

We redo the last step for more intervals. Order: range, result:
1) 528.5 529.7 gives 8.53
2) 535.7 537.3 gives 9.11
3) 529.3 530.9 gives 7.74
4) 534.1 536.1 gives 8.97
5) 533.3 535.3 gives 8.89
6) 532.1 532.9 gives 7.18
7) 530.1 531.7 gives 7.96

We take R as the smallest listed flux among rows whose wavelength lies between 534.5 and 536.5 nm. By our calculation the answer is 7.78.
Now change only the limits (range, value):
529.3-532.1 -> 6.91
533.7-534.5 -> 8.67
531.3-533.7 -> 5.86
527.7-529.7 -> 8.06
